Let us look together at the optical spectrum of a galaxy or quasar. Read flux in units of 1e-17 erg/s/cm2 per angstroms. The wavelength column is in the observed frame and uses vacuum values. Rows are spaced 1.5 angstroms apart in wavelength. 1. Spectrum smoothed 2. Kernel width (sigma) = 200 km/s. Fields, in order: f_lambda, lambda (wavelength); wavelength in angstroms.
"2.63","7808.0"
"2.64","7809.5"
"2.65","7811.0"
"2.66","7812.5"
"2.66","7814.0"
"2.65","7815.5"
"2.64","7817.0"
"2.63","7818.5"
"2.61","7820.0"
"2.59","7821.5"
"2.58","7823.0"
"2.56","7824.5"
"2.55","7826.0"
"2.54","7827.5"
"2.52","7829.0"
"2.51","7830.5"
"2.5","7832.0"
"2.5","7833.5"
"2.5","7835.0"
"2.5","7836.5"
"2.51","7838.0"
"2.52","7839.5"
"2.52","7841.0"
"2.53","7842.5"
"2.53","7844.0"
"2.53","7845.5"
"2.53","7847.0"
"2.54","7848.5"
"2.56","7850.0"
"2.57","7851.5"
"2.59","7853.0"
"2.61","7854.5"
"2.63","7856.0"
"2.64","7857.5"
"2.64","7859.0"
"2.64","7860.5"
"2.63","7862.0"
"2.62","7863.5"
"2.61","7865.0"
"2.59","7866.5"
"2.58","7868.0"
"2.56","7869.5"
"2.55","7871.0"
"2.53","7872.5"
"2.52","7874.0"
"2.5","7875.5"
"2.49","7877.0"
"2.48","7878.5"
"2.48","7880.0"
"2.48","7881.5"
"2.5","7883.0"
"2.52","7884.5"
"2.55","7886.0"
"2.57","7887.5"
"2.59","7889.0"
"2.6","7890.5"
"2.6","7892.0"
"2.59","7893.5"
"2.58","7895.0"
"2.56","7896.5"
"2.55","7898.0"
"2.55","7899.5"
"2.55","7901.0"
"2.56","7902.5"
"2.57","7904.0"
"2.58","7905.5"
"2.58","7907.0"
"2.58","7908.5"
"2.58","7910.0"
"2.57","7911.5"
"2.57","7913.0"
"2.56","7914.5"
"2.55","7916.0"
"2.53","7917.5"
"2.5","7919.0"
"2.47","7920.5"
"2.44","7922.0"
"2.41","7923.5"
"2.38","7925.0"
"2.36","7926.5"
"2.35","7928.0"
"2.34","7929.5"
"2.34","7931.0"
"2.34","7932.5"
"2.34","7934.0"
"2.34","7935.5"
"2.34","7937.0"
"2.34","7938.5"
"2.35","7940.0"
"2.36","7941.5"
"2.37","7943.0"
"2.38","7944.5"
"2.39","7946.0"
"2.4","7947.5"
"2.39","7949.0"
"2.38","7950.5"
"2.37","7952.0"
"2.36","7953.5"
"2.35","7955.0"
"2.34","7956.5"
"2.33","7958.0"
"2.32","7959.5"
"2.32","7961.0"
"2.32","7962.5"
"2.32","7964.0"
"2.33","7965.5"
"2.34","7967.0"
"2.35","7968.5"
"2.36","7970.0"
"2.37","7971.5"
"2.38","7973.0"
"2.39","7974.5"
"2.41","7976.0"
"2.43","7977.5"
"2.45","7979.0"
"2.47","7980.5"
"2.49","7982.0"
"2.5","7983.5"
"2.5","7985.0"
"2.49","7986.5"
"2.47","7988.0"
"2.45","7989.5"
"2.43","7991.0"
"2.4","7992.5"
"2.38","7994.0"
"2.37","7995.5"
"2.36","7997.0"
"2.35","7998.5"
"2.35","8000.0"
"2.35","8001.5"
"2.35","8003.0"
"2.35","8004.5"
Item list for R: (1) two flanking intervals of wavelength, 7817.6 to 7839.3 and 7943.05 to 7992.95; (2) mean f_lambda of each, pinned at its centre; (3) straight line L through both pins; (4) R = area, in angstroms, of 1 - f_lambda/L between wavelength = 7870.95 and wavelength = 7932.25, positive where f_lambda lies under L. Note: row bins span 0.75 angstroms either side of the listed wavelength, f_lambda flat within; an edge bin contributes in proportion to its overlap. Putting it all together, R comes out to -1.24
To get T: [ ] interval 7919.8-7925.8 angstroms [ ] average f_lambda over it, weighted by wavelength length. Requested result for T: 2.42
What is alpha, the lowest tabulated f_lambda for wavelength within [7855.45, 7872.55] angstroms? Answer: 2.53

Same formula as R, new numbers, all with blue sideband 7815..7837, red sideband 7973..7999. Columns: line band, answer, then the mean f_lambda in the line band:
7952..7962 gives 0.5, 2.34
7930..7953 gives 1.0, 2.36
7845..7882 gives -0.5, 2.56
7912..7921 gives -0.2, 2.53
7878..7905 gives -0.5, 2.55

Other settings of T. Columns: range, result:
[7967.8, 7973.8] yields 2.37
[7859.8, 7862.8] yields 2.63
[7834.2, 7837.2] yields 2.5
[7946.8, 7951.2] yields 2.39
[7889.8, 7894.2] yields 2.6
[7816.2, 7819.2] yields 2.64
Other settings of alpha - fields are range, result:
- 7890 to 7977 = 2.32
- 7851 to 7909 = 2.48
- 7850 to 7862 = 2.56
